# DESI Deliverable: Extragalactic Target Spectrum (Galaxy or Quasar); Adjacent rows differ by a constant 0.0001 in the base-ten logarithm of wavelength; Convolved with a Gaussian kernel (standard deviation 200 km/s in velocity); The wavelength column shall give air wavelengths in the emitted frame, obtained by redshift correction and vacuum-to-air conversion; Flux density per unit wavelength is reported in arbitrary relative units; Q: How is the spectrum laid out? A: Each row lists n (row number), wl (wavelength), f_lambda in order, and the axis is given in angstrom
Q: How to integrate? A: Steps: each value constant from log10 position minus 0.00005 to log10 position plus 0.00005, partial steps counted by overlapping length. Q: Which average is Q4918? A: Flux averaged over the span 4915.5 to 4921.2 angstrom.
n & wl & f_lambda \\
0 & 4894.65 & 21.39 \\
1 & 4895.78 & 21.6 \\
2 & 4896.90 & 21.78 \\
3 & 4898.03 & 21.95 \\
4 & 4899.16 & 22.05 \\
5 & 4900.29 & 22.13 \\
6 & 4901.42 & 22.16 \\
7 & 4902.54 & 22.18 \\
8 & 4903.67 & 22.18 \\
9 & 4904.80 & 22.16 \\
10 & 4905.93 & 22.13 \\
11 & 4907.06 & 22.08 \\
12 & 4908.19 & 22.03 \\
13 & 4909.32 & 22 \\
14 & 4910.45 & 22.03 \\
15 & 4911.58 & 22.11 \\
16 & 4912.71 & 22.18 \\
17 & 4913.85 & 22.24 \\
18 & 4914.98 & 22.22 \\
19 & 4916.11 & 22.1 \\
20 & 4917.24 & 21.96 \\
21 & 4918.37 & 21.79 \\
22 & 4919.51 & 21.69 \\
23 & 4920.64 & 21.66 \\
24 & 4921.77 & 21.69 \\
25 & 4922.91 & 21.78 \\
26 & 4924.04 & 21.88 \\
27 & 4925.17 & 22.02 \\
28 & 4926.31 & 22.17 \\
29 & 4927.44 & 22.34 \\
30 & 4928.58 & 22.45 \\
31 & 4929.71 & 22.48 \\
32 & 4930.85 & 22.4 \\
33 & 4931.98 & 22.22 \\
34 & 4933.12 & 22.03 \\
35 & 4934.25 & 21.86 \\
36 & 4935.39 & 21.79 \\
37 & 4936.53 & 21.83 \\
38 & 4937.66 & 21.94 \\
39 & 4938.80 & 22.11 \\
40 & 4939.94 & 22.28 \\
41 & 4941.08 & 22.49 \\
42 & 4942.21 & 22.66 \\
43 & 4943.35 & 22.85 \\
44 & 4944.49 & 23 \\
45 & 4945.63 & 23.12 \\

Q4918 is 21.9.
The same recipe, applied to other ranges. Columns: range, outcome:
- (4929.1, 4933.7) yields 22.3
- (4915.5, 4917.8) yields 22.1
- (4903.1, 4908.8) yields 22.1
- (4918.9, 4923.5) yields 21.7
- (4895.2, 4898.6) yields 21.8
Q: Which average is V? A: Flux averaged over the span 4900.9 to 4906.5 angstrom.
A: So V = 22.2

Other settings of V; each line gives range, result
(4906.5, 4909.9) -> 22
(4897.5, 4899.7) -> 22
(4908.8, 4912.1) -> 22.1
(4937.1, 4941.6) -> 22.2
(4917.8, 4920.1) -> 21.7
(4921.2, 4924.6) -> 21.8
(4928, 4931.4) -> 22.4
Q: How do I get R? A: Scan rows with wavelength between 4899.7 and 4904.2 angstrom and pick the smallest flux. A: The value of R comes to 22.13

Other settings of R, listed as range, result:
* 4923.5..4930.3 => 21.88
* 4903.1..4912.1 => 22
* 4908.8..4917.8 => 21.96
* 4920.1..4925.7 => 21.66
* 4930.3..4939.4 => 21.79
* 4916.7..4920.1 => 21.69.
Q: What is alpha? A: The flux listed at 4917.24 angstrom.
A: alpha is 21.96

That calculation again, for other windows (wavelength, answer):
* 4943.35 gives 22.85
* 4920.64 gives 21.66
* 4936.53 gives 21.83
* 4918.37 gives 21.79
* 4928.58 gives 22.45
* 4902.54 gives 22.18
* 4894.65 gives 21.39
